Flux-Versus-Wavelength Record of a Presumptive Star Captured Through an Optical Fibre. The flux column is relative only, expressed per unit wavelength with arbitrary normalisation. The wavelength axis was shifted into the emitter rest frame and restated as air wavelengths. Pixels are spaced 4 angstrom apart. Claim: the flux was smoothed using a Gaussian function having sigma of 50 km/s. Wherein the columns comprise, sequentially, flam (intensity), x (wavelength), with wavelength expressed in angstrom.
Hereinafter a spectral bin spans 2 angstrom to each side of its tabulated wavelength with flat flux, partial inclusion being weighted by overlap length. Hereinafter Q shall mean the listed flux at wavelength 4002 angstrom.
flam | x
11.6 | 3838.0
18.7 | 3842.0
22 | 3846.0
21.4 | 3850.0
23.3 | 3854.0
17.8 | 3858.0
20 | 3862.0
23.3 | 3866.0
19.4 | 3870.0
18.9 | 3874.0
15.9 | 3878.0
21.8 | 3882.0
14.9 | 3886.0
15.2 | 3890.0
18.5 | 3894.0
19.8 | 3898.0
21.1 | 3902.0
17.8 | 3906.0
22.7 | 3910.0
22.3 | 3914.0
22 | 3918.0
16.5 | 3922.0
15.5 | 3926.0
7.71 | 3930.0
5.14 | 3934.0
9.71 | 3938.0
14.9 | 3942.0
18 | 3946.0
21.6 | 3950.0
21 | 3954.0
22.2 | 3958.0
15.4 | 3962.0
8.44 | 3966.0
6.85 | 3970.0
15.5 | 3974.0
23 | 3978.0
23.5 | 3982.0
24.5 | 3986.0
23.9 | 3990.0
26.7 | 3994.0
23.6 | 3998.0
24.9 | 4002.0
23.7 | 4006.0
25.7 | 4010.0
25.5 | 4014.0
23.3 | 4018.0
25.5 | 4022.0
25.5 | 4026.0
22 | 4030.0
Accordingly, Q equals 24.9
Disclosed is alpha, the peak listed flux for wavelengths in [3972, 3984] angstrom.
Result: 23.5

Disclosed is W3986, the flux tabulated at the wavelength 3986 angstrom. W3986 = 24.5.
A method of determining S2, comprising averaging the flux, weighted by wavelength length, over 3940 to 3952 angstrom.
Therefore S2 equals 18.2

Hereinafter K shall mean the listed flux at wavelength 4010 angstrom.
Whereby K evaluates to 25.7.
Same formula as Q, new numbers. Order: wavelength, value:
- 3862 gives 20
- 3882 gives 21.8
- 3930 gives 7.71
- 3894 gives 18.5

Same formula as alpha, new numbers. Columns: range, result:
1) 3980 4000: 26.7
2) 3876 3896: 21.8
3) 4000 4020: 25.7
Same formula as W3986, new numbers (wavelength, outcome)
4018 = 23.3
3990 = 23.9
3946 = 18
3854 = 23.3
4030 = 22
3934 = 5.14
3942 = 14.9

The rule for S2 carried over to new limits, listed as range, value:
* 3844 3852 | 21.7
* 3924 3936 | 9.45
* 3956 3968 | 15.3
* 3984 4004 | 24.7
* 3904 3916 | 20.9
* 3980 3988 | 24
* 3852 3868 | 21.1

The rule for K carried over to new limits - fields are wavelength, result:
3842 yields 18.7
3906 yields 17.8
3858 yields 17.8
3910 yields 22.7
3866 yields 23.3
